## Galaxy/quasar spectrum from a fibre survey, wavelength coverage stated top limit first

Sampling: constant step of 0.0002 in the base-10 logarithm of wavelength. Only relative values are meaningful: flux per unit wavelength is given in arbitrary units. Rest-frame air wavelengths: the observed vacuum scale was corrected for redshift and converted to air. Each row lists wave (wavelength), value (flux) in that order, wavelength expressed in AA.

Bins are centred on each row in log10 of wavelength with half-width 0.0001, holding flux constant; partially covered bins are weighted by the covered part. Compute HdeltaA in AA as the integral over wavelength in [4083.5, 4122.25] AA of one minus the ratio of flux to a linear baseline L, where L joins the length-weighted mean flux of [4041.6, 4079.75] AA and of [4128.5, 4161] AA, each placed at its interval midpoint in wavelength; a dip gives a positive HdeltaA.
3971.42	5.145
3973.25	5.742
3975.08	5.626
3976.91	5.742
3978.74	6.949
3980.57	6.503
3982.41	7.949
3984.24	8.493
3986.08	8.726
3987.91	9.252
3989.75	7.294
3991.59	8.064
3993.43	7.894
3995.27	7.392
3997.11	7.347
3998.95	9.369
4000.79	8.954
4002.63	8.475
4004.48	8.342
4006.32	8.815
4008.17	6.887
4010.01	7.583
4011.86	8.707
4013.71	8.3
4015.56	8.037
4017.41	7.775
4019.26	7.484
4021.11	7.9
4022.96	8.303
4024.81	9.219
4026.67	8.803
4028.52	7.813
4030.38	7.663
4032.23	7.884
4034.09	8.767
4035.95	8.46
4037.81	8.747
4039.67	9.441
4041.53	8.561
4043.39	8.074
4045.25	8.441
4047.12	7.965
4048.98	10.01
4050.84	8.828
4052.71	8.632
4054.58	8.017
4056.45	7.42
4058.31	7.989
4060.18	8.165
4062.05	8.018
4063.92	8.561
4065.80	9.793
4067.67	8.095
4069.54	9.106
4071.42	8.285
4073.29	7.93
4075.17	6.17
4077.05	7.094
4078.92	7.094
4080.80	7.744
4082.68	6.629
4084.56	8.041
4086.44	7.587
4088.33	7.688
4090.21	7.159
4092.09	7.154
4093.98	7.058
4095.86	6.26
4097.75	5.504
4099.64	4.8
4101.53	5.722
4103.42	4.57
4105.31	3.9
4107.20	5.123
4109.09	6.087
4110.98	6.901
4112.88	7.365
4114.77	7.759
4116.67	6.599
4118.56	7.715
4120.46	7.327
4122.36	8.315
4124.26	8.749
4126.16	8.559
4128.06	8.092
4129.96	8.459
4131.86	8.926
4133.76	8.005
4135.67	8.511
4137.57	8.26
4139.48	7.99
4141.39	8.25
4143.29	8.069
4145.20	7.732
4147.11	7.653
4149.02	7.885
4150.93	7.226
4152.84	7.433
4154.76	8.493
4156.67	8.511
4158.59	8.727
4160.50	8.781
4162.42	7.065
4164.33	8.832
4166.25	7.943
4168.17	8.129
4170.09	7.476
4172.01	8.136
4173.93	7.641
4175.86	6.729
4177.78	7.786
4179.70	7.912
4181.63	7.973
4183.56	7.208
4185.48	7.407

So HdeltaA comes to 7.7 AA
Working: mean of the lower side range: 8.2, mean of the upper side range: 8.16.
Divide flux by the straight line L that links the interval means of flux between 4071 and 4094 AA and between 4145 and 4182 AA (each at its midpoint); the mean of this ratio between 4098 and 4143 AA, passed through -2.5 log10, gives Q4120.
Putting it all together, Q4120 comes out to 0.06 mag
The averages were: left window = 7.35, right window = 7.91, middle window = 7.21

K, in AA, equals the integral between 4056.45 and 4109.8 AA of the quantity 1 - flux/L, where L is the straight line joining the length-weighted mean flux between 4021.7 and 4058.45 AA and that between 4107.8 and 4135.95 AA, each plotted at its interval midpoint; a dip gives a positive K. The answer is 7.0 AA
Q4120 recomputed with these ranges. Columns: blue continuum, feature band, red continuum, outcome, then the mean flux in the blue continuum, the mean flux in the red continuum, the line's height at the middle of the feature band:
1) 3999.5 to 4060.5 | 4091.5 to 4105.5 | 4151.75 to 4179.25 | 0.39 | 8.33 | 7.97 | 8.15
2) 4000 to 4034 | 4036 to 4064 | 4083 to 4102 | -0.12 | 8.18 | 6.72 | 7.54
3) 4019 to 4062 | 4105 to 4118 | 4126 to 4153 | 0.26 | 8.38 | 8.08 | 8.16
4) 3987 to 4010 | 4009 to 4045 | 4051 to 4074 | -0.01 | 8.15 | 8.35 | 8.24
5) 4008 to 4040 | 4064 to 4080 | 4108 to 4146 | 0.01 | 8.22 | 7.88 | 8.06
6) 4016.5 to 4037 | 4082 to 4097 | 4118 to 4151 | 0.14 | 8.19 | 8.12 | 8.15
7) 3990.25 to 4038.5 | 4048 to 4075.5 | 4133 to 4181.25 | -0.04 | 8.18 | 7.97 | 8.11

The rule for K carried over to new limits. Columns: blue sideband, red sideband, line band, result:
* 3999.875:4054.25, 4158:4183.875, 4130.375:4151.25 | -0.24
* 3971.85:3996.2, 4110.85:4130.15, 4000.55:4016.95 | -1.74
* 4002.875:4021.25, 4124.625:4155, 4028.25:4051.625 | -1.48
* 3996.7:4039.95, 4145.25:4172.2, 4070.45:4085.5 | 1.46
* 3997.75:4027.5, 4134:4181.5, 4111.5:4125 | 0.68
